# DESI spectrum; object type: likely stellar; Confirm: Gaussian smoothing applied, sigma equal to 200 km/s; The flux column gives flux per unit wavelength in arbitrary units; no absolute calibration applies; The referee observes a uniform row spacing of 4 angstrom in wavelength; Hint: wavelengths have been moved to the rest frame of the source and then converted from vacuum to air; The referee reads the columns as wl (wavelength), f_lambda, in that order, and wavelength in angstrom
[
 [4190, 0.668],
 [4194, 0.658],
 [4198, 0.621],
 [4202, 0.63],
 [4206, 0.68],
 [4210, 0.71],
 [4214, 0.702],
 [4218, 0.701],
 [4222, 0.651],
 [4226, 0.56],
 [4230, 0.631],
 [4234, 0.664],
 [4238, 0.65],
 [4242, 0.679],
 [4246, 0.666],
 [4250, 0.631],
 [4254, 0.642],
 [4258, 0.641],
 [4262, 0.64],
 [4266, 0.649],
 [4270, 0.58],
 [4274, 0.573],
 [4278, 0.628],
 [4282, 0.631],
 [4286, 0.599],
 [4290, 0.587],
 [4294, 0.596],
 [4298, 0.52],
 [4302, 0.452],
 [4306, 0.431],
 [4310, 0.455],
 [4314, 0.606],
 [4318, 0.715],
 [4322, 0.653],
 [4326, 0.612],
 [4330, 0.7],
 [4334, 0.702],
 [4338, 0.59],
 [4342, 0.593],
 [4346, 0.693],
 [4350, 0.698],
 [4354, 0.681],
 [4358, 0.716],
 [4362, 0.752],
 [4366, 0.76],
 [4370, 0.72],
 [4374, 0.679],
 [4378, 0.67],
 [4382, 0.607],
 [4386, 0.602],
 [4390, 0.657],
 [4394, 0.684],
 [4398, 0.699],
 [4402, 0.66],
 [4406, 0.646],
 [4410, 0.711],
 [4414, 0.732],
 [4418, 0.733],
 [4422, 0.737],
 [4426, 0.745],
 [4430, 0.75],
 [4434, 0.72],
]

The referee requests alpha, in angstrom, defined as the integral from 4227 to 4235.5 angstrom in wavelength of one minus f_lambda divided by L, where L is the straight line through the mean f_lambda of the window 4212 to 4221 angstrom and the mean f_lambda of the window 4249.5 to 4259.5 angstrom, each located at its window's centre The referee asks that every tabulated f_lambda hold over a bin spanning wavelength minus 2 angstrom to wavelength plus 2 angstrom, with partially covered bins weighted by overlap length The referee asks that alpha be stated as 0.5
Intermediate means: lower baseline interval 0.696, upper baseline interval 0.639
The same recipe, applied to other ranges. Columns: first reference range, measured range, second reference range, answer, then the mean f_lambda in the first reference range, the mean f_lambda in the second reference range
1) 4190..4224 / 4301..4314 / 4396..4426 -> 4.1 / 0.669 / 0.705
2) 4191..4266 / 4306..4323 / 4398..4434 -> 2.4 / 0.653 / 0.714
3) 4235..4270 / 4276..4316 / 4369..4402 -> 6.2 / 0.646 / 0.663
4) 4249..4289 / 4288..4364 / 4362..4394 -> 3.8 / 0.62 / 0.677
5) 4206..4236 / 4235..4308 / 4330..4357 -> 6.8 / 0.661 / 0.665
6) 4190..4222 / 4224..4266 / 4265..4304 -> -1.1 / 0.67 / 0.58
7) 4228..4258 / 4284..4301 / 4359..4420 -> 2.4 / 0.651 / 0.688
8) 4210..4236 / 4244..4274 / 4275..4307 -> -1.3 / 0.656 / 0.56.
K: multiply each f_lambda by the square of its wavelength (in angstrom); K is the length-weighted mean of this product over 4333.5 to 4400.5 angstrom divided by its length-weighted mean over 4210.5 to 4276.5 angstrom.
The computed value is 1.1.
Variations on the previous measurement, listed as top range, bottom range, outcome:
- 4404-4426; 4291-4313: 1.51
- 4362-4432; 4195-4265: 1.15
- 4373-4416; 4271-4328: 1.21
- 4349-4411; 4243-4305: 1.19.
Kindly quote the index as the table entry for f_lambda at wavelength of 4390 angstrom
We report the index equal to 0.657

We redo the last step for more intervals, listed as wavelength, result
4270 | 0.58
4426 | 0.745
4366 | 0.76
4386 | 0.602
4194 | 0.658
